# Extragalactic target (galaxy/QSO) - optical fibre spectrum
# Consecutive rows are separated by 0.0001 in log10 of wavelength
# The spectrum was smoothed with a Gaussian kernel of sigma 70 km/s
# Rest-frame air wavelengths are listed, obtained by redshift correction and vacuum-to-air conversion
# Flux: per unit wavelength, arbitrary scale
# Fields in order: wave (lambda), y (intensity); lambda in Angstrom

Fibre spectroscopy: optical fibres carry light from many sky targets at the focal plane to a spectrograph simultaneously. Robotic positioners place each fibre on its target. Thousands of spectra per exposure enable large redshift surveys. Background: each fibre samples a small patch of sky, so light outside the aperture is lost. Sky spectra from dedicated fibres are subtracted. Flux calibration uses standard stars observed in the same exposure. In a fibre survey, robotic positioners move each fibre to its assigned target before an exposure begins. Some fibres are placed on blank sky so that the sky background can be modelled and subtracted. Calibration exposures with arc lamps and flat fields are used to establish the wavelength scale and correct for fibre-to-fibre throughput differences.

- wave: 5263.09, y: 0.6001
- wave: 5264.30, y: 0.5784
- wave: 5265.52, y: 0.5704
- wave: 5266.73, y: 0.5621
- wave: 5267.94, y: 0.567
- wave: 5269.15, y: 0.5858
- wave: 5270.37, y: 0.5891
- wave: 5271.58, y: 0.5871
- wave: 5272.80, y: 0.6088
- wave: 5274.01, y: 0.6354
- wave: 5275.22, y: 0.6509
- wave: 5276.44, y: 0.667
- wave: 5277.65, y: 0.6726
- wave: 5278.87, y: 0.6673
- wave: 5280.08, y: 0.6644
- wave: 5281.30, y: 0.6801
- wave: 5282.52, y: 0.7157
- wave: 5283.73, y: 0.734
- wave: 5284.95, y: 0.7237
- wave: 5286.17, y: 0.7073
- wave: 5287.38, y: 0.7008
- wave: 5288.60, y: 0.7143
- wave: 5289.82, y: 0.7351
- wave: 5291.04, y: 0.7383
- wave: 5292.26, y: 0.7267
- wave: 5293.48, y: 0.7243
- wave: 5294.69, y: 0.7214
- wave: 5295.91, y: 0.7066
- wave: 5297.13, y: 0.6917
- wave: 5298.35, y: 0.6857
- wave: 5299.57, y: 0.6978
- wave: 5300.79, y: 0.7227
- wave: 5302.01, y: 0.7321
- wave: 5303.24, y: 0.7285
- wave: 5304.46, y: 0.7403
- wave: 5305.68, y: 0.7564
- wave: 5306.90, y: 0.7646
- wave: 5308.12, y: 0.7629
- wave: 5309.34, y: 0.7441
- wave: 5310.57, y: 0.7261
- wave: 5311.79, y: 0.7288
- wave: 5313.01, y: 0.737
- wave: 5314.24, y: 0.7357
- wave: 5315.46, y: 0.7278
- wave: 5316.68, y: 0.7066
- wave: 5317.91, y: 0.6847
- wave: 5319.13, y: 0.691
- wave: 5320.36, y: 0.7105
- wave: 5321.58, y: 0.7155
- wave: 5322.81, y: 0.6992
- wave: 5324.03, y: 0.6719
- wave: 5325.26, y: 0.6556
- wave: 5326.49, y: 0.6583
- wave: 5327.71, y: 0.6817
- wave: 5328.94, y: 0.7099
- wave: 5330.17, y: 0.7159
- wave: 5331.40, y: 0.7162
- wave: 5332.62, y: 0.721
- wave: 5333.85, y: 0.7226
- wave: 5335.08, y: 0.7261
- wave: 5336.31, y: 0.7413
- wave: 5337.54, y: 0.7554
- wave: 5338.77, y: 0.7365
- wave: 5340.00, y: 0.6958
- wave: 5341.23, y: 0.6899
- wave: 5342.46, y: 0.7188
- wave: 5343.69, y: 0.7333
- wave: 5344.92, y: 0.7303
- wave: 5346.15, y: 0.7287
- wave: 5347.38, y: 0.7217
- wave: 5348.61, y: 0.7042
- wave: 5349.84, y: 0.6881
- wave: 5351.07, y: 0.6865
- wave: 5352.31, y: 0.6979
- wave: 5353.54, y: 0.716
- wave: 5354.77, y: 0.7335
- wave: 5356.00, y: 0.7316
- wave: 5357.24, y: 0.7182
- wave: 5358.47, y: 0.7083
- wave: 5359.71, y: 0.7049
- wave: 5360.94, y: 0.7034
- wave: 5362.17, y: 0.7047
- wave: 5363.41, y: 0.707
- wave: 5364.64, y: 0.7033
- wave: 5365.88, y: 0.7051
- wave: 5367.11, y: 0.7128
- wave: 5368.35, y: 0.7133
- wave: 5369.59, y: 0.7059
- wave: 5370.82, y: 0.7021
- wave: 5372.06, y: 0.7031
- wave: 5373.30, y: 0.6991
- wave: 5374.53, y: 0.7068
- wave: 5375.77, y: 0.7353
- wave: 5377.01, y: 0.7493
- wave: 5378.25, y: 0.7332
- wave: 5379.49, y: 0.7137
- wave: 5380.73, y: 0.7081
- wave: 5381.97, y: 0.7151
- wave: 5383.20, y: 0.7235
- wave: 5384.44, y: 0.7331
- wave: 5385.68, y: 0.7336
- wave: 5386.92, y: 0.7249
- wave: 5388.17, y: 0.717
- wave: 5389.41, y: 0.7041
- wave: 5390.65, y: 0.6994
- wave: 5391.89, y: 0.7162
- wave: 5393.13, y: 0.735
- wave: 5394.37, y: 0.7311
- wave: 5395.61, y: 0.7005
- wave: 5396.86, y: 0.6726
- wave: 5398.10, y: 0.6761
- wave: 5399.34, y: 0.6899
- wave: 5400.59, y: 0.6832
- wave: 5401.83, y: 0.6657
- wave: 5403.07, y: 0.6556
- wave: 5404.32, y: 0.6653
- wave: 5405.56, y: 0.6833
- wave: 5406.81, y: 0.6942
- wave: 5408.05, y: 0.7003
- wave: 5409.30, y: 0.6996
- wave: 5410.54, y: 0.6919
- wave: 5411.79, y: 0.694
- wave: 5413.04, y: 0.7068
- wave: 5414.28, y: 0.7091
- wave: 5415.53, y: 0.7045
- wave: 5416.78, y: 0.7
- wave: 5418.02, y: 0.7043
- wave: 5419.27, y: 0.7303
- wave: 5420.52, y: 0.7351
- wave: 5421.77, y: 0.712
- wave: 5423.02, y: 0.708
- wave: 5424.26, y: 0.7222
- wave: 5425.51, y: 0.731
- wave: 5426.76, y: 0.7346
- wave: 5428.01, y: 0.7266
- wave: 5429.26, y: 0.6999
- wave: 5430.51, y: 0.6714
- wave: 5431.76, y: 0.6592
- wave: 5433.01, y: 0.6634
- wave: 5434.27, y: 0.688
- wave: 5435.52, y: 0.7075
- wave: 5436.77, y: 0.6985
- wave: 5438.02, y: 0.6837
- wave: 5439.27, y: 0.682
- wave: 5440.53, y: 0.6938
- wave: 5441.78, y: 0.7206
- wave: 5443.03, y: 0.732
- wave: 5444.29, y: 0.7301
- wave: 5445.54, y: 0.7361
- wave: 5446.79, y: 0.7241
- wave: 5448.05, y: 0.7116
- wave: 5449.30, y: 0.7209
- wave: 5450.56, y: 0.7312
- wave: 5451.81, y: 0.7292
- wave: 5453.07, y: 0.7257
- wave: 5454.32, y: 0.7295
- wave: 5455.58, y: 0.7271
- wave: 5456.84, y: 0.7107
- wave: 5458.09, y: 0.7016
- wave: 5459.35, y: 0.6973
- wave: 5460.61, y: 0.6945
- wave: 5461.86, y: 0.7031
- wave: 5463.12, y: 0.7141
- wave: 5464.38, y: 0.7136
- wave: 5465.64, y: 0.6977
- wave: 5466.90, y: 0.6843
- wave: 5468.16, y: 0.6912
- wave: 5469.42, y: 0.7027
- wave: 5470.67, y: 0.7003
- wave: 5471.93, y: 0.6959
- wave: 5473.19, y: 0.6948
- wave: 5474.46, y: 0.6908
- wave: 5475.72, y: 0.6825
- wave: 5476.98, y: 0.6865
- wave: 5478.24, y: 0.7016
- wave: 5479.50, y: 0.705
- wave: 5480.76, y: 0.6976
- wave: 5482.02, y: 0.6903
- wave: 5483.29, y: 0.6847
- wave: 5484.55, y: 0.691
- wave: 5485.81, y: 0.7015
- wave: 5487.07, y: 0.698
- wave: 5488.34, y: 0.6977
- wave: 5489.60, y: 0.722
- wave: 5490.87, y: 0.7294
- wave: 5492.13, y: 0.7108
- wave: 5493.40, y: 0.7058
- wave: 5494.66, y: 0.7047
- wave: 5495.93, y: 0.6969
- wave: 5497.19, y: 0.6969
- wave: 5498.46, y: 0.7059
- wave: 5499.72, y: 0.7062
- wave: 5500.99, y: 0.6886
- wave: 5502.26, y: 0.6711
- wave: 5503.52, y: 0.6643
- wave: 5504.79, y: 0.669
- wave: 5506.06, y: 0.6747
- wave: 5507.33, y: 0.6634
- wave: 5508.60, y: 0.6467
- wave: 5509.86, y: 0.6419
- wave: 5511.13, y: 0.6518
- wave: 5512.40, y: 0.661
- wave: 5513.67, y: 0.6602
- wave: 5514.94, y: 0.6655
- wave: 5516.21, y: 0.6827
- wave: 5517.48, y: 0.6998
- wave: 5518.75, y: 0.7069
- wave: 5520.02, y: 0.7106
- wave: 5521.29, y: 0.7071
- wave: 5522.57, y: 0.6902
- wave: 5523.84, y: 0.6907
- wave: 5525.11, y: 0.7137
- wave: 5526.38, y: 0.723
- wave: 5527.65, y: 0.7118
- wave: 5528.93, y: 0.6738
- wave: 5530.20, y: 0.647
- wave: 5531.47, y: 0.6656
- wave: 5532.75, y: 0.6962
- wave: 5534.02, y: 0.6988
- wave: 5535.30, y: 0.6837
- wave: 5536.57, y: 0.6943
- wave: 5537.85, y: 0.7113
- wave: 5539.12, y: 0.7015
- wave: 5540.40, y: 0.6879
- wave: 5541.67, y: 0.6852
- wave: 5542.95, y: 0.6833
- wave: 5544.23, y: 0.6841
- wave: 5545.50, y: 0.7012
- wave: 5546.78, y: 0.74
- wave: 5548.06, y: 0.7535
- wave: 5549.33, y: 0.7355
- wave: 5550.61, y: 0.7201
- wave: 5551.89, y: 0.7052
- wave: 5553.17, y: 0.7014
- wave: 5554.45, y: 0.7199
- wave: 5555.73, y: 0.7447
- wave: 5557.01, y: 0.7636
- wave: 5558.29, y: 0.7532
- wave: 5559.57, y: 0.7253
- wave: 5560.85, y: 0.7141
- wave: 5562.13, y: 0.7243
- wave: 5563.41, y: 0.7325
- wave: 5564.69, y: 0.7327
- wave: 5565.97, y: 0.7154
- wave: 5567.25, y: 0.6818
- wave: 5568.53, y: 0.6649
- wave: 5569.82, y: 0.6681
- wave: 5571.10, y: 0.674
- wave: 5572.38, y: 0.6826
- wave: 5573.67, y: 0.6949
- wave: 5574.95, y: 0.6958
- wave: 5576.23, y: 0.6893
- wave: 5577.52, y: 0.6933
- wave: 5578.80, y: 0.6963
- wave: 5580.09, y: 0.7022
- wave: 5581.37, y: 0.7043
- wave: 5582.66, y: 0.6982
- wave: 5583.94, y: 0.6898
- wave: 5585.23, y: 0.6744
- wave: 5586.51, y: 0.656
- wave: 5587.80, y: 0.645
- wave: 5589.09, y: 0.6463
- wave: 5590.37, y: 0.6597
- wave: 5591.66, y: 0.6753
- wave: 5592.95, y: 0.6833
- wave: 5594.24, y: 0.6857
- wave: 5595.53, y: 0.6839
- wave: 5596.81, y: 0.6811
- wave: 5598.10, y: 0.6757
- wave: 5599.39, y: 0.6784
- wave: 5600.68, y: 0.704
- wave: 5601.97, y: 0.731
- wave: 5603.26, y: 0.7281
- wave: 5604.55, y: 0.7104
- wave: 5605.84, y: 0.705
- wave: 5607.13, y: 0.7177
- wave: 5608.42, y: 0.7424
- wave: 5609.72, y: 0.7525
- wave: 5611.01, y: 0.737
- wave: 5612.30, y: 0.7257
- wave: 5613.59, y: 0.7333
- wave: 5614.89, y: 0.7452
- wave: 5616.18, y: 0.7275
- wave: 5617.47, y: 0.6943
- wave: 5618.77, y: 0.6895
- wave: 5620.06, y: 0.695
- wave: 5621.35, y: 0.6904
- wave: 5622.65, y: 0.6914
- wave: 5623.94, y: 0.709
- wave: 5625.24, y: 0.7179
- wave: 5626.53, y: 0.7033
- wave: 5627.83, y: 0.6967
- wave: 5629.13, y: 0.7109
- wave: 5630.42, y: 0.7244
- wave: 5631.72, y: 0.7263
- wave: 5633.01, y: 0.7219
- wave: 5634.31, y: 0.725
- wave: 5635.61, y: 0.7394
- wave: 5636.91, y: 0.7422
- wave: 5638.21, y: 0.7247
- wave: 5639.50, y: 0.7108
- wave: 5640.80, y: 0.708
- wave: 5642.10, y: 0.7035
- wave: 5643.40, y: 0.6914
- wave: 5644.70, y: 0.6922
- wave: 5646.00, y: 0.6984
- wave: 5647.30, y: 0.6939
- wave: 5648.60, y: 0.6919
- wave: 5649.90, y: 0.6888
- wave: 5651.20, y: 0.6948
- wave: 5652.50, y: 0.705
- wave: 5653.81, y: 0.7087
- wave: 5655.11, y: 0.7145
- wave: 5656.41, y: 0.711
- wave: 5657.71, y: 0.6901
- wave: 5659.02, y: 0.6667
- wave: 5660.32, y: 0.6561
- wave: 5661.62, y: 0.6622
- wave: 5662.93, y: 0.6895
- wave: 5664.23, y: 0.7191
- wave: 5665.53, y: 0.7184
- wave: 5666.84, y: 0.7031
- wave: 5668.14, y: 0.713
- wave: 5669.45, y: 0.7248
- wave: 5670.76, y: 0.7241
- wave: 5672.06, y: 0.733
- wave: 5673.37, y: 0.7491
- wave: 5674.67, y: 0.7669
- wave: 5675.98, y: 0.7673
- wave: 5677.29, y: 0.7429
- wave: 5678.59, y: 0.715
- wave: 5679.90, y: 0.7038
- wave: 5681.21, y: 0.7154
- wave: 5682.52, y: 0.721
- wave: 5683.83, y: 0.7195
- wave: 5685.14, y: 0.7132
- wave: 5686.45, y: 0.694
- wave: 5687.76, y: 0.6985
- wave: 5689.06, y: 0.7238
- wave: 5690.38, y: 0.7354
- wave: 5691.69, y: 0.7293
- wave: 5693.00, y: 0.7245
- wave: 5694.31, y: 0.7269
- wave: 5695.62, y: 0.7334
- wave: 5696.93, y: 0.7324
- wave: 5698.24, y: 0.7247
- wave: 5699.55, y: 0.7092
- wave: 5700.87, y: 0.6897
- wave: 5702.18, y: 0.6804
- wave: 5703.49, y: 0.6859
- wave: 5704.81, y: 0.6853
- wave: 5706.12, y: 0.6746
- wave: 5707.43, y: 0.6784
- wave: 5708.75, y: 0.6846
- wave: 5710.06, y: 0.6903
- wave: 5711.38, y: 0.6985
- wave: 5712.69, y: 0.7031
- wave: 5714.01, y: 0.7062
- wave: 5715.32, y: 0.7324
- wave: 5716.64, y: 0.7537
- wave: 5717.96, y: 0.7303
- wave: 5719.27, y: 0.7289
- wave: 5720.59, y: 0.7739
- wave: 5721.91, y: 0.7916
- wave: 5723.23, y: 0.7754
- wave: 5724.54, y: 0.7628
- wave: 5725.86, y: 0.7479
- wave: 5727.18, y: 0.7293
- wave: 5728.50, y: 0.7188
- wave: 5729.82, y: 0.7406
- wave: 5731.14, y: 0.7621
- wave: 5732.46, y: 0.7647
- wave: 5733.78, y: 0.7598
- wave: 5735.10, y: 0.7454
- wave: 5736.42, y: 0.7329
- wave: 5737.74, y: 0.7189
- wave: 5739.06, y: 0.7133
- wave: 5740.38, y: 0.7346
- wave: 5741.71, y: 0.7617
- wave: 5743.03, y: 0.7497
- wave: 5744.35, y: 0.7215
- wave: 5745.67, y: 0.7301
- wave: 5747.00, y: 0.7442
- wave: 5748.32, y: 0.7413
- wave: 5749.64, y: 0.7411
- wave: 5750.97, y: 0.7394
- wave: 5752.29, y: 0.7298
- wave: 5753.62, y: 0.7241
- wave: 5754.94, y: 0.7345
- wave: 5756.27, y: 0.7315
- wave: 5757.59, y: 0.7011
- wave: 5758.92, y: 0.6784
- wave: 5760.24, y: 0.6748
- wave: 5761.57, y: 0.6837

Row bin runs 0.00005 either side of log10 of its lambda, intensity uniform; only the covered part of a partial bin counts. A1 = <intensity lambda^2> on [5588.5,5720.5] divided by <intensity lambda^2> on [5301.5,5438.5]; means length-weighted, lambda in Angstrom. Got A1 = 1.11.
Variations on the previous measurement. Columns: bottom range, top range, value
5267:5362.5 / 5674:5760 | 1.20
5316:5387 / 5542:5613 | 1.07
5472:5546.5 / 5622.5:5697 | 1.09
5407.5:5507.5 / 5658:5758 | 1.13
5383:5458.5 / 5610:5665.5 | 1.08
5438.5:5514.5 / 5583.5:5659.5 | 1.06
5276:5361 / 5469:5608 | 1.06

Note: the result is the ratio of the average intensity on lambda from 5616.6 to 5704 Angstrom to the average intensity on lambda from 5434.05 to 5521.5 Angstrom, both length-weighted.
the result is 1.0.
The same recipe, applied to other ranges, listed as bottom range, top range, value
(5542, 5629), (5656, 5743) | 1.03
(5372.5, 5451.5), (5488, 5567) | 0.99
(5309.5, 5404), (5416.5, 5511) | 0.99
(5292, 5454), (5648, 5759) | 1.01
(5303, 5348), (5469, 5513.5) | 0.96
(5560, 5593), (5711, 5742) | 1.08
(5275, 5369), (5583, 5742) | 1.00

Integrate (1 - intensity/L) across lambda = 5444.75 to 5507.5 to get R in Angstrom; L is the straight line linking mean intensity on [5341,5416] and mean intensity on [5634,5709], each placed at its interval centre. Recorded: 0.6 Angstrom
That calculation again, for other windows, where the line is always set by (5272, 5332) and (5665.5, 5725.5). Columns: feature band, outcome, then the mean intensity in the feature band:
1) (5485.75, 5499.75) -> 0.13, 0.707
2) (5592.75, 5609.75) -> 0.31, 0.704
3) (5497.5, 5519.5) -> 1.21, 0.675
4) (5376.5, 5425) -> 0.24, 0.706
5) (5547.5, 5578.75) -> 0.21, 0.712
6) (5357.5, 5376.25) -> 0.01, 0.708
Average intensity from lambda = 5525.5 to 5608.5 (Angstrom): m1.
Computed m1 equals 0.699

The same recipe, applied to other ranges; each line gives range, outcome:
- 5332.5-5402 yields 0.713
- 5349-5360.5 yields 0.709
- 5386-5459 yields 0.705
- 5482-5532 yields 0.688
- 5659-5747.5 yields 0.723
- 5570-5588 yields 0.686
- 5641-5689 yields 0.709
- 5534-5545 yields 0.692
